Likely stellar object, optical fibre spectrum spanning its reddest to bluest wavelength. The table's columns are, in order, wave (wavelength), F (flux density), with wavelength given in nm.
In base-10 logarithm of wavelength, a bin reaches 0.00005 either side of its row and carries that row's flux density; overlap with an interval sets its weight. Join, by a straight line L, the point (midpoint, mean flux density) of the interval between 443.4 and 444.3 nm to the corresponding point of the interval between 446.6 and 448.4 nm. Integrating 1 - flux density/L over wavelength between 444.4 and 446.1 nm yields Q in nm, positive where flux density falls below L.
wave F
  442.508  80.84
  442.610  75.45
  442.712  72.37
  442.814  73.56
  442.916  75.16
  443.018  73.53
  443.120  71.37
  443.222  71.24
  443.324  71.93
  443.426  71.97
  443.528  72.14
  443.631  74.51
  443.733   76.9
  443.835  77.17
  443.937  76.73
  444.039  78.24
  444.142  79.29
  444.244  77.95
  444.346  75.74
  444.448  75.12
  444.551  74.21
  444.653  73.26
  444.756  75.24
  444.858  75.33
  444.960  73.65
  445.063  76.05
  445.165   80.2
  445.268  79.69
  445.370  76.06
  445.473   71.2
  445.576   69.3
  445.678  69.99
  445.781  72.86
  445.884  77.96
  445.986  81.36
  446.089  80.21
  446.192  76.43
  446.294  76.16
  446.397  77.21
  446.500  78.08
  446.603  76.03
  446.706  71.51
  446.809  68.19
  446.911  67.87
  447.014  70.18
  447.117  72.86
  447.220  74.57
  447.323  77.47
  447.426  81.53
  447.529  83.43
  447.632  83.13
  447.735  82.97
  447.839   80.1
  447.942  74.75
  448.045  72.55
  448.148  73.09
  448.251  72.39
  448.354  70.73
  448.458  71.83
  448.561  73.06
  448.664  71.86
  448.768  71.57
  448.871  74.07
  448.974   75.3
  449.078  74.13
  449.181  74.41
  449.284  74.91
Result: 0.01 nm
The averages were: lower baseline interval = 76.2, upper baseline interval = 75.2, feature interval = 75.3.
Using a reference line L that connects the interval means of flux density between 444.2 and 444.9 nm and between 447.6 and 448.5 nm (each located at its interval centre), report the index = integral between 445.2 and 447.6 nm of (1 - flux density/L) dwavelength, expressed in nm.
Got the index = 0.00 nm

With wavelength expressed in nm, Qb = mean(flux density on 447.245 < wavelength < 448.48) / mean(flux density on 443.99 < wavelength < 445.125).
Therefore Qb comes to 1.02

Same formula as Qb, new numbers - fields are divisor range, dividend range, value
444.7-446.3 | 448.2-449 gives 0.96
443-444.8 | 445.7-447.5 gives 1.01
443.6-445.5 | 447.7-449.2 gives 0.97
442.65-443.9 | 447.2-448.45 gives 1.05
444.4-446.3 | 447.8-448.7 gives 0.97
